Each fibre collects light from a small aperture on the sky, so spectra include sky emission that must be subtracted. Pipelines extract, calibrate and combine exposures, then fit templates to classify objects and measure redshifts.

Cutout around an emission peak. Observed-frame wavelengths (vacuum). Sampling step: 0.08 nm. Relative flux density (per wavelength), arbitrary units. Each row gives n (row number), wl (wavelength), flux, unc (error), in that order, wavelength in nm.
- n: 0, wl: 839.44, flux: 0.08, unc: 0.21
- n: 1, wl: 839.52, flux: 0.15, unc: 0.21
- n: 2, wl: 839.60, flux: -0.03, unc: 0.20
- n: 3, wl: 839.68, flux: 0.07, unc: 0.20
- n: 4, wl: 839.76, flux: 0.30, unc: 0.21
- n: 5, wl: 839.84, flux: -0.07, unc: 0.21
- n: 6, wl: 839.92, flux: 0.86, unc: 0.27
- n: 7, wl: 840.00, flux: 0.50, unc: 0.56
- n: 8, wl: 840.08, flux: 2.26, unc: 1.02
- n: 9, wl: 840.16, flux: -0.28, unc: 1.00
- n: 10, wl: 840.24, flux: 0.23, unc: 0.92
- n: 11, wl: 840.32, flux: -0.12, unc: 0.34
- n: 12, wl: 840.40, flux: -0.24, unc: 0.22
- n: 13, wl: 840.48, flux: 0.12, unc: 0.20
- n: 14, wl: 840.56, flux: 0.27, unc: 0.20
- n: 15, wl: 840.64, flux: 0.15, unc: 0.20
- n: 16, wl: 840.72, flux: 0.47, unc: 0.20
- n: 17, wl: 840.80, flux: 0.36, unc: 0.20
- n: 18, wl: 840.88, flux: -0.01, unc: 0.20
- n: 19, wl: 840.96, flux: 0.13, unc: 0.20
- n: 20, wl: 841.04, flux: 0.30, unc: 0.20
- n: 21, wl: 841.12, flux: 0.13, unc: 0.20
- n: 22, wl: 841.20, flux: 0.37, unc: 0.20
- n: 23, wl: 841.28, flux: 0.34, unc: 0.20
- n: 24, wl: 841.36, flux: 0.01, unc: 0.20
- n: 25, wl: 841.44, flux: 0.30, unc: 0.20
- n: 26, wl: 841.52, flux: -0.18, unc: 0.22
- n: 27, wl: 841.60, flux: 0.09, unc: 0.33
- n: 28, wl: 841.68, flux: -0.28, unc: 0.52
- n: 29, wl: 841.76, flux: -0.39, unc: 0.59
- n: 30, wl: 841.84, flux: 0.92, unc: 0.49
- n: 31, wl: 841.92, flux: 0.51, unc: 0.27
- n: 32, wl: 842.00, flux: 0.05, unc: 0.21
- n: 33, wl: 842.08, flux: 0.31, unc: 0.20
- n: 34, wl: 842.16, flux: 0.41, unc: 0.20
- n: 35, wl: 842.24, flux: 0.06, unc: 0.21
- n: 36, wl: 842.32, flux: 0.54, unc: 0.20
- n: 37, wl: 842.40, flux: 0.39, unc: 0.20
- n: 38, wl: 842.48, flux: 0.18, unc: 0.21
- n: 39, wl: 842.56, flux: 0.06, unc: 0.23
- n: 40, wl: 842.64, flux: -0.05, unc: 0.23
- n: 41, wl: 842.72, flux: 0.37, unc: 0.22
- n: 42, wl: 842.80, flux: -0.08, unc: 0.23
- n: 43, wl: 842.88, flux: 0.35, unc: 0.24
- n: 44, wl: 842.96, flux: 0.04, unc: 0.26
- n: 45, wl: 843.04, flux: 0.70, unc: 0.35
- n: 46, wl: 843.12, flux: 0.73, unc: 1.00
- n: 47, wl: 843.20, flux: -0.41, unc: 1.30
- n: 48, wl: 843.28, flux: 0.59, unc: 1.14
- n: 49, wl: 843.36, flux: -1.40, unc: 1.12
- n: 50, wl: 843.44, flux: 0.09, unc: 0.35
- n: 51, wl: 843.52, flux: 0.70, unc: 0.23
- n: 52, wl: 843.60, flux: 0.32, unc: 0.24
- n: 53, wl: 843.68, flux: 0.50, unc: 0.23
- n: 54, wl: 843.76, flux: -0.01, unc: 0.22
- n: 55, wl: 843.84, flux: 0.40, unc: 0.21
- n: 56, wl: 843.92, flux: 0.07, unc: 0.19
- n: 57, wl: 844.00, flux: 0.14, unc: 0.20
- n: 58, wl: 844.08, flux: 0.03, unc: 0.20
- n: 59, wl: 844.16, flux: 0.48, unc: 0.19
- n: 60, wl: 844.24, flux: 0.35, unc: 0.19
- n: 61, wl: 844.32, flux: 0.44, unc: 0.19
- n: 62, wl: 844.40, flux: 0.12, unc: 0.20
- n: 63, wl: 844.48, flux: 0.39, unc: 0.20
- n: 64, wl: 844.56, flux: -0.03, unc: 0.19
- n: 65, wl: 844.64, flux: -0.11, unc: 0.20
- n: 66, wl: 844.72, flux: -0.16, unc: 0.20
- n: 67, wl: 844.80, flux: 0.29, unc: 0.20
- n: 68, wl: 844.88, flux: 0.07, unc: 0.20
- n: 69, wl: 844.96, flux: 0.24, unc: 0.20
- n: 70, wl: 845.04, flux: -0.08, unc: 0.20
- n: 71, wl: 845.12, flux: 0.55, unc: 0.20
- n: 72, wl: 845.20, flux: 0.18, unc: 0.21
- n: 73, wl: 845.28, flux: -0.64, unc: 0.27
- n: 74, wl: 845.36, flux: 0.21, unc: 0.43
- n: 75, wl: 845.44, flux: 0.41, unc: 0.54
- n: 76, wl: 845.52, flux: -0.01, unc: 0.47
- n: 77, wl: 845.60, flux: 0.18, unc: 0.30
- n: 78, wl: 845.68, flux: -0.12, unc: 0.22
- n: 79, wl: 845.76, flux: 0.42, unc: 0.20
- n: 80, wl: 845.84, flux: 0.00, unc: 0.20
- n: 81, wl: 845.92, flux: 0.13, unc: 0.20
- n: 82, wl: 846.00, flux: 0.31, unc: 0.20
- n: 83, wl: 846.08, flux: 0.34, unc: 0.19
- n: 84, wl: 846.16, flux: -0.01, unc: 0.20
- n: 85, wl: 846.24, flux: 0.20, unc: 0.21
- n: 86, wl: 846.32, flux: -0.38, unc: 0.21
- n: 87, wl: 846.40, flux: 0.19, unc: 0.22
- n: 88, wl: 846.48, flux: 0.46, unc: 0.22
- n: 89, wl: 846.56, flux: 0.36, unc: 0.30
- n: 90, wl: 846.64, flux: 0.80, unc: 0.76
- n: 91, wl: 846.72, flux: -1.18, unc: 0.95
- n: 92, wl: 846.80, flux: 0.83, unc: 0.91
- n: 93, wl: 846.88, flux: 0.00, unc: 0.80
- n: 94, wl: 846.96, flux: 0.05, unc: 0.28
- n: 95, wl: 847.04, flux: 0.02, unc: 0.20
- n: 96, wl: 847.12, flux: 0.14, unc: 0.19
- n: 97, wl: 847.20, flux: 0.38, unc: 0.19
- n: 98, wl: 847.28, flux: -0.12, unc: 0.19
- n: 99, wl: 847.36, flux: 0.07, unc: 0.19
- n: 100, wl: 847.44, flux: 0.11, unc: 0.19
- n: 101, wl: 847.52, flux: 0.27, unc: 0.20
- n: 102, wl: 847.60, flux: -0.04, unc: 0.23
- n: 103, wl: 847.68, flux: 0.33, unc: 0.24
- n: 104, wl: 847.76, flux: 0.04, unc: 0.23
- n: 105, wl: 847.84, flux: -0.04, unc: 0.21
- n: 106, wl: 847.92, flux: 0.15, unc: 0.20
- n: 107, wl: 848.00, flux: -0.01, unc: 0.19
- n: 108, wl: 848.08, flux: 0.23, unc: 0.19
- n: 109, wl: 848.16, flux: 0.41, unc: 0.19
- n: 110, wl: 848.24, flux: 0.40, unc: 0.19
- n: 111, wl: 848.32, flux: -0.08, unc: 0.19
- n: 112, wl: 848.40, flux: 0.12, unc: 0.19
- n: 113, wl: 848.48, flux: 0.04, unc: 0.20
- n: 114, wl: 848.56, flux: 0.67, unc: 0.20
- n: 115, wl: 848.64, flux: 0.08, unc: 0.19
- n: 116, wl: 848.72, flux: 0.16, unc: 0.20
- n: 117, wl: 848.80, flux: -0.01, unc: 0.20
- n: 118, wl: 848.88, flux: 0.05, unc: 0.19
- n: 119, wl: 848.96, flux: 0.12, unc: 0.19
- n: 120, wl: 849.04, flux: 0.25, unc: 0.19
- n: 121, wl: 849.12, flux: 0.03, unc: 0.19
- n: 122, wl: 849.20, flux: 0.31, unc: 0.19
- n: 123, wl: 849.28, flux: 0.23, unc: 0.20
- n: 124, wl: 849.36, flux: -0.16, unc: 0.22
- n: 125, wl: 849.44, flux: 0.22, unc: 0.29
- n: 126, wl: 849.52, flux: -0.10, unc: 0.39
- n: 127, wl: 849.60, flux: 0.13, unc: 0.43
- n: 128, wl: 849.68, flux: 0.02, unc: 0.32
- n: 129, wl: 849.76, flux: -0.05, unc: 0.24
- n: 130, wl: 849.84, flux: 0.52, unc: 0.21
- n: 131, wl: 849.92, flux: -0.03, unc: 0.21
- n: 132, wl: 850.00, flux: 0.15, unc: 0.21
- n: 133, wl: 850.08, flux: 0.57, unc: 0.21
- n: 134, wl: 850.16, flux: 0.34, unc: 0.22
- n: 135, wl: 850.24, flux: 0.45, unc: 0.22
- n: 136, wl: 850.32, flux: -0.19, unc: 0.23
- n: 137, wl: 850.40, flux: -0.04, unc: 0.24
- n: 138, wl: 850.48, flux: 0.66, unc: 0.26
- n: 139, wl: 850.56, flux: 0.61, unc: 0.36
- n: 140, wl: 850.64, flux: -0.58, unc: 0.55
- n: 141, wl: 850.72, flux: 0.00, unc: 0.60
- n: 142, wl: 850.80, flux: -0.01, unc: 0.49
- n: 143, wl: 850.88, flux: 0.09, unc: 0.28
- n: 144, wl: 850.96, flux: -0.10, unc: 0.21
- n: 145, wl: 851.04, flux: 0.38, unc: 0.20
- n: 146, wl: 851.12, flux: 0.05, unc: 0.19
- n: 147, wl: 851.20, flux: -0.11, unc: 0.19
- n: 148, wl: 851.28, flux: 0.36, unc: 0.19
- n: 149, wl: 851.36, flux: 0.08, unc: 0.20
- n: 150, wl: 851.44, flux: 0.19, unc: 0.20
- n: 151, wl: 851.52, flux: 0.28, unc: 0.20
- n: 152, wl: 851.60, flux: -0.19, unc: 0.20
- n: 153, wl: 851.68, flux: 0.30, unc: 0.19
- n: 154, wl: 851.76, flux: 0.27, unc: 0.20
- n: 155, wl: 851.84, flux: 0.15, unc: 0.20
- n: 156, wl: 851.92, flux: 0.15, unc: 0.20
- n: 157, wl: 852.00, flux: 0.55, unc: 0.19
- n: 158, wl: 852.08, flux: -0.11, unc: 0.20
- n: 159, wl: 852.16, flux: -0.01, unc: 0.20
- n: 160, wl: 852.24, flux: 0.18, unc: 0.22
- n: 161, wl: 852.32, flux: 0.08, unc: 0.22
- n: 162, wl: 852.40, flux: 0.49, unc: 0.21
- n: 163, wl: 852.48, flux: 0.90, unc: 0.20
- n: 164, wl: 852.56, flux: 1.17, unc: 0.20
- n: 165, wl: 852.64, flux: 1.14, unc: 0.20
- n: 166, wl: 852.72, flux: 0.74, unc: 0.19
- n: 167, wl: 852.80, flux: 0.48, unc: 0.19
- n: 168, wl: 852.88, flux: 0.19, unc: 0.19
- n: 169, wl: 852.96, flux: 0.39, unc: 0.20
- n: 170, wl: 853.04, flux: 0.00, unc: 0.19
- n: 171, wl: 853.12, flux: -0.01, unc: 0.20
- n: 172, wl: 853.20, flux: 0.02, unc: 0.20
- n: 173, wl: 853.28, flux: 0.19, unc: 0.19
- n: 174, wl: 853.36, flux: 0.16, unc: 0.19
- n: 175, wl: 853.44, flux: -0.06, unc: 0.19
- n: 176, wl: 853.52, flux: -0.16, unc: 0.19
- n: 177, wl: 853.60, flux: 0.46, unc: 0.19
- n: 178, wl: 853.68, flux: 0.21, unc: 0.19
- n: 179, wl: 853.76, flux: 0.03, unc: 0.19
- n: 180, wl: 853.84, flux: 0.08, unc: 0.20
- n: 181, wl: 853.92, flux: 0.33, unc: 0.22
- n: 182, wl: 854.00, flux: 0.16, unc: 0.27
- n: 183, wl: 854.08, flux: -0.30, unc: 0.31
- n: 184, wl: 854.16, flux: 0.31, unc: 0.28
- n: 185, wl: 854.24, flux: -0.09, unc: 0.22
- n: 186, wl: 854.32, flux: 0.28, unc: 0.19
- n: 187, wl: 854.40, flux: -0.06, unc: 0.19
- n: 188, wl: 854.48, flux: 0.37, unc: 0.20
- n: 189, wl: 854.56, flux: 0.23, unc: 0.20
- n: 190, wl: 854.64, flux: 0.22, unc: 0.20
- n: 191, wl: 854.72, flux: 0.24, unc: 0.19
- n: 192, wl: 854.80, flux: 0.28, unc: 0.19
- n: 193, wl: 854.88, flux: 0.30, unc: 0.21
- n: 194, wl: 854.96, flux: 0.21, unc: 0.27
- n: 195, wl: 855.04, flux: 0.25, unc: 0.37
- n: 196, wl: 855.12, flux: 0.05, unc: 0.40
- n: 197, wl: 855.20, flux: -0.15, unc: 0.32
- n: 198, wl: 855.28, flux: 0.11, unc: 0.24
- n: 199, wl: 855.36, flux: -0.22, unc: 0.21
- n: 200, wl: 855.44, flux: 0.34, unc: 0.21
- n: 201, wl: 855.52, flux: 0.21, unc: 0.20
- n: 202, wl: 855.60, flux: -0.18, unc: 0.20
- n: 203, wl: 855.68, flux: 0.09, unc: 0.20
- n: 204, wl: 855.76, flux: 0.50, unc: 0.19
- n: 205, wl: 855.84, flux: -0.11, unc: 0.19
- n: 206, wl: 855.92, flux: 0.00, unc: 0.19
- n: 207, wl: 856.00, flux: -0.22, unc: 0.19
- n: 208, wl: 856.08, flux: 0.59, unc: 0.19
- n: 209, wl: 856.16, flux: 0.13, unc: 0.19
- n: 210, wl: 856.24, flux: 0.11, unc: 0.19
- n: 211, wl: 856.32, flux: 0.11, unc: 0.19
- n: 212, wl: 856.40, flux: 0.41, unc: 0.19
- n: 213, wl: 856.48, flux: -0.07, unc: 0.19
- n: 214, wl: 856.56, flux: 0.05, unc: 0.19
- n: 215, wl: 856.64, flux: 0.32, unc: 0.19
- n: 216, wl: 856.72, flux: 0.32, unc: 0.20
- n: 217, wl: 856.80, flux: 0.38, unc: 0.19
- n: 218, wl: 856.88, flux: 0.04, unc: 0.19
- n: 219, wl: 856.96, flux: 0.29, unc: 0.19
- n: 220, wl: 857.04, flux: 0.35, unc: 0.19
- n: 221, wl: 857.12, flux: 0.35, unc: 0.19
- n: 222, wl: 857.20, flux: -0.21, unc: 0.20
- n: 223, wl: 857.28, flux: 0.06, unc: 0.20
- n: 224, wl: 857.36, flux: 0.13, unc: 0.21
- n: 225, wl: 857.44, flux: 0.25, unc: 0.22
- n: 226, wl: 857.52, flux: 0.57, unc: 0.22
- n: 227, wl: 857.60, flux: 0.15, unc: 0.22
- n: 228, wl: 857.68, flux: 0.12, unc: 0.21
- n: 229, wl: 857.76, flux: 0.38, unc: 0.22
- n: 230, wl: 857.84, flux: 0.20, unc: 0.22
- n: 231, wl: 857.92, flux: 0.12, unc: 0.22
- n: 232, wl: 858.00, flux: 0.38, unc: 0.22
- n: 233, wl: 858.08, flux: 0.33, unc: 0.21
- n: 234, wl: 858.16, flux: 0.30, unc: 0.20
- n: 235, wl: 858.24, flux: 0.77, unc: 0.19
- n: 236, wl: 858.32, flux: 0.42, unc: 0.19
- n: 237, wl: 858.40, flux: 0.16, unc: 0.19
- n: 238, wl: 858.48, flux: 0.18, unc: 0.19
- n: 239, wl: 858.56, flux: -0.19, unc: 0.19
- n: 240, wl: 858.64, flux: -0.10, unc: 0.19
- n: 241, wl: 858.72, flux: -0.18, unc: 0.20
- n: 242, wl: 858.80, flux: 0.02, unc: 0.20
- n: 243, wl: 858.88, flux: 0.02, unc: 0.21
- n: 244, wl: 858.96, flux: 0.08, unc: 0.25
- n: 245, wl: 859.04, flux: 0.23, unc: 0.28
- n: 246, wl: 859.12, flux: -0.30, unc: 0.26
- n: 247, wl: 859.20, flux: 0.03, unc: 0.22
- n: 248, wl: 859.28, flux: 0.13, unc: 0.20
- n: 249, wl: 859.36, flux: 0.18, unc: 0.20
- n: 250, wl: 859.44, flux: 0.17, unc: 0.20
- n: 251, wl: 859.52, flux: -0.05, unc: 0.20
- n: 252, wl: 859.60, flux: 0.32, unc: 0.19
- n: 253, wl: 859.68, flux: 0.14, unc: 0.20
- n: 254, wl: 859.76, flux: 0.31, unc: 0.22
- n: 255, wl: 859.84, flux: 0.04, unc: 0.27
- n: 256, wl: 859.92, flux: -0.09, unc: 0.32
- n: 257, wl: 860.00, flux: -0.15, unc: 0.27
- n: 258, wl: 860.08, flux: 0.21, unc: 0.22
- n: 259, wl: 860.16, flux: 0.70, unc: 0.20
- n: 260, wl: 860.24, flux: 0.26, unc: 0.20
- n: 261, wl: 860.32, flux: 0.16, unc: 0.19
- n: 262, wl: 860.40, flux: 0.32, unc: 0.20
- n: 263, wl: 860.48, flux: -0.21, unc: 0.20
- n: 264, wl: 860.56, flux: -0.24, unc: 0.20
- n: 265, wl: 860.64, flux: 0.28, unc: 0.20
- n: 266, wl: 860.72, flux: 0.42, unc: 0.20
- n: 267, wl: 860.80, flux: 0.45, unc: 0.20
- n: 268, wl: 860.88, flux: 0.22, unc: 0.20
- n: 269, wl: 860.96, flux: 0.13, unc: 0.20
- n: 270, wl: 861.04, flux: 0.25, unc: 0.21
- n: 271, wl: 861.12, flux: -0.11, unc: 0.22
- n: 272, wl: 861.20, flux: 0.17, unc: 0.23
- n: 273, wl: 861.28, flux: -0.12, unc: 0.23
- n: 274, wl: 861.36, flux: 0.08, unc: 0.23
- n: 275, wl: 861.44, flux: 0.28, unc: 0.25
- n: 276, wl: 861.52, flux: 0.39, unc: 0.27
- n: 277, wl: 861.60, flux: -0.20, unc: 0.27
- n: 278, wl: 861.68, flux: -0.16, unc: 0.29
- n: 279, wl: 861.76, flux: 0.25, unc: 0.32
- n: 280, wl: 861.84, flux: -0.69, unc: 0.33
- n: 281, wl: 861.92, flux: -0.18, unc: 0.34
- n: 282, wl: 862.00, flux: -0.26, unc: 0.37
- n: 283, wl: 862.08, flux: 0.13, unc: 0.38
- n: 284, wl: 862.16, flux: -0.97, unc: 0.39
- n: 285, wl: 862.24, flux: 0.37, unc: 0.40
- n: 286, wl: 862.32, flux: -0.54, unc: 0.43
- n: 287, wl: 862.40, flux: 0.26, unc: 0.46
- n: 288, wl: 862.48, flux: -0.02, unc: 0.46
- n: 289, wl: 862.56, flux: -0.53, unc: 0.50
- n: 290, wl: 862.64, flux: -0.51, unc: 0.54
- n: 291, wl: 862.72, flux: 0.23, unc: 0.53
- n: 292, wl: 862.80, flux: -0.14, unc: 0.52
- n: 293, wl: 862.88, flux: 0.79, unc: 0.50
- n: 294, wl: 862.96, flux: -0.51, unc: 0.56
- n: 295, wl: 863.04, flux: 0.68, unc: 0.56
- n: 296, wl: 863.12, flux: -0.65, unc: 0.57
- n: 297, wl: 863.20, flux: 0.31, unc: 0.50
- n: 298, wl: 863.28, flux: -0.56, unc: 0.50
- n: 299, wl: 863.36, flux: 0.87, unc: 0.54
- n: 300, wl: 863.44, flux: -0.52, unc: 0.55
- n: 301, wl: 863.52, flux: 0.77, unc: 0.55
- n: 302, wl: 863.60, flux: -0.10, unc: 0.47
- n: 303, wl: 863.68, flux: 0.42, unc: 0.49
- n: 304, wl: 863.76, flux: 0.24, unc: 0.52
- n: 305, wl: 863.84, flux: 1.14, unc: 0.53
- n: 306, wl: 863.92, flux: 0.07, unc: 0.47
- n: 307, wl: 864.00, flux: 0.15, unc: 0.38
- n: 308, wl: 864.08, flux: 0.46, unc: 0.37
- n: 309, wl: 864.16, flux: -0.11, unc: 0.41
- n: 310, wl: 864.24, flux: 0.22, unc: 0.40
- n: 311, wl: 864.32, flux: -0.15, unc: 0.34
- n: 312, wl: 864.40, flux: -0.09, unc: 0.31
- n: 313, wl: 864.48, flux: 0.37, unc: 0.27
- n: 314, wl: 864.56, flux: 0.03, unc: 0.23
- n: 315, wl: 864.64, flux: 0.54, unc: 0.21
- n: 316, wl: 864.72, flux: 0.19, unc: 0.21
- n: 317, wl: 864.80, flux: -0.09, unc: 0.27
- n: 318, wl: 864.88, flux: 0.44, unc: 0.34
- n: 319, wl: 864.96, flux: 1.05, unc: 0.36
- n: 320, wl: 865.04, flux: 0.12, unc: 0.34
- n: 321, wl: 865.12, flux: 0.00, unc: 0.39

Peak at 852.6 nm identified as H-beta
